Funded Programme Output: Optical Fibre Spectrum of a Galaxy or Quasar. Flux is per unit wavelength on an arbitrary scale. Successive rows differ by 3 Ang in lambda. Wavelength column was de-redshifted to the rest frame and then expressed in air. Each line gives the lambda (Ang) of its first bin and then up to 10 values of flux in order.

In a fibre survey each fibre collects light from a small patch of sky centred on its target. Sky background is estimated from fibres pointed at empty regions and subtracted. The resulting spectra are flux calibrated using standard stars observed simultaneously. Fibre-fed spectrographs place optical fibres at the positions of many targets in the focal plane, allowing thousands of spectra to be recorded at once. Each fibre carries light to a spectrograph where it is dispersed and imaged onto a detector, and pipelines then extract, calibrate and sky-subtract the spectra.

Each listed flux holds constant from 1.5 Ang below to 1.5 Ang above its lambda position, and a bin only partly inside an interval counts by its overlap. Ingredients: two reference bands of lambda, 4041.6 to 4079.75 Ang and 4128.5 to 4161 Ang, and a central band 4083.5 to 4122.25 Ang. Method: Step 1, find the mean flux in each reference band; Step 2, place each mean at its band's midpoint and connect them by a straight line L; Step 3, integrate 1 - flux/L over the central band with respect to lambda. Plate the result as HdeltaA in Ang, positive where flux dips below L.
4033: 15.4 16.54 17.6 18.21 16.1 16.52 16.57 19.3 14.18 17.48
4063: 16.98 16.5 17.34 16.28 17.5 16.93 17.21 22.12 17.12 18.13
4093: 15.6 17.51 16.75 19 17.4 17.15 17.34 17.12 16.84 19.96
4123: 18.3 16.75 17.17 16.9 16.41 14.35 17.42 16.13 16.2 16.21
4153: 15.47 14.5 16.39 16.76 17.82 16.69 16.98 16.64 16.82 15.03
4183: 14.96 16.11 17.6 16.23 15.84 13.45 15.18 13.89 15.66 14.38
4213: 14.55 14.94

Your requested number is -3.0 Ang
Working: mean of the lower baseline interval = 16.9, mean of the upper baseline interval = 16.1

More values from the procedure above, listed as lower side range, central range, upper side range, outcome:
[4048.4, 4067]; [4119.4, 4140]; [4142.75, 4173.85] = -0.7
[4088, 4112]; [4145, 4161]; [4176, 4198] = 0.6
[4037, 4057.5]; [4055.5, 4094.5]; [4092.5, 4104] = 0.1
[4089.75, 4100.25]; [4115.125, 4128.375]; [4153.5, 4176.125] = -0.9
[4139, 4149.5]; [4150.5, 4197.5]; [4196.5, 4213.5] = -2.1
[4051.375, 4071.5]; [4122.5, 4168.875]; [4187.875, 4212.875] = -1.6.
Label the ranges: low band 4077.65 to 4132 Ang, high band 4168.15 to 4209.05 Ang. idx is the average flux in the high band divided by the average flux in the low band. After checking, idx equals 0.89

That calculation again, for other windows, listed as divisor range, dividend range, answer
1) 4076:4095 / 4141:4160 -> 0.89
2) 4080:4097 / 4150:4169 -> 0.90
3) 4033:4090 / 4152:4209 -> 0.92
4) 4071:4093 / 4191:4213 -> 0.84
